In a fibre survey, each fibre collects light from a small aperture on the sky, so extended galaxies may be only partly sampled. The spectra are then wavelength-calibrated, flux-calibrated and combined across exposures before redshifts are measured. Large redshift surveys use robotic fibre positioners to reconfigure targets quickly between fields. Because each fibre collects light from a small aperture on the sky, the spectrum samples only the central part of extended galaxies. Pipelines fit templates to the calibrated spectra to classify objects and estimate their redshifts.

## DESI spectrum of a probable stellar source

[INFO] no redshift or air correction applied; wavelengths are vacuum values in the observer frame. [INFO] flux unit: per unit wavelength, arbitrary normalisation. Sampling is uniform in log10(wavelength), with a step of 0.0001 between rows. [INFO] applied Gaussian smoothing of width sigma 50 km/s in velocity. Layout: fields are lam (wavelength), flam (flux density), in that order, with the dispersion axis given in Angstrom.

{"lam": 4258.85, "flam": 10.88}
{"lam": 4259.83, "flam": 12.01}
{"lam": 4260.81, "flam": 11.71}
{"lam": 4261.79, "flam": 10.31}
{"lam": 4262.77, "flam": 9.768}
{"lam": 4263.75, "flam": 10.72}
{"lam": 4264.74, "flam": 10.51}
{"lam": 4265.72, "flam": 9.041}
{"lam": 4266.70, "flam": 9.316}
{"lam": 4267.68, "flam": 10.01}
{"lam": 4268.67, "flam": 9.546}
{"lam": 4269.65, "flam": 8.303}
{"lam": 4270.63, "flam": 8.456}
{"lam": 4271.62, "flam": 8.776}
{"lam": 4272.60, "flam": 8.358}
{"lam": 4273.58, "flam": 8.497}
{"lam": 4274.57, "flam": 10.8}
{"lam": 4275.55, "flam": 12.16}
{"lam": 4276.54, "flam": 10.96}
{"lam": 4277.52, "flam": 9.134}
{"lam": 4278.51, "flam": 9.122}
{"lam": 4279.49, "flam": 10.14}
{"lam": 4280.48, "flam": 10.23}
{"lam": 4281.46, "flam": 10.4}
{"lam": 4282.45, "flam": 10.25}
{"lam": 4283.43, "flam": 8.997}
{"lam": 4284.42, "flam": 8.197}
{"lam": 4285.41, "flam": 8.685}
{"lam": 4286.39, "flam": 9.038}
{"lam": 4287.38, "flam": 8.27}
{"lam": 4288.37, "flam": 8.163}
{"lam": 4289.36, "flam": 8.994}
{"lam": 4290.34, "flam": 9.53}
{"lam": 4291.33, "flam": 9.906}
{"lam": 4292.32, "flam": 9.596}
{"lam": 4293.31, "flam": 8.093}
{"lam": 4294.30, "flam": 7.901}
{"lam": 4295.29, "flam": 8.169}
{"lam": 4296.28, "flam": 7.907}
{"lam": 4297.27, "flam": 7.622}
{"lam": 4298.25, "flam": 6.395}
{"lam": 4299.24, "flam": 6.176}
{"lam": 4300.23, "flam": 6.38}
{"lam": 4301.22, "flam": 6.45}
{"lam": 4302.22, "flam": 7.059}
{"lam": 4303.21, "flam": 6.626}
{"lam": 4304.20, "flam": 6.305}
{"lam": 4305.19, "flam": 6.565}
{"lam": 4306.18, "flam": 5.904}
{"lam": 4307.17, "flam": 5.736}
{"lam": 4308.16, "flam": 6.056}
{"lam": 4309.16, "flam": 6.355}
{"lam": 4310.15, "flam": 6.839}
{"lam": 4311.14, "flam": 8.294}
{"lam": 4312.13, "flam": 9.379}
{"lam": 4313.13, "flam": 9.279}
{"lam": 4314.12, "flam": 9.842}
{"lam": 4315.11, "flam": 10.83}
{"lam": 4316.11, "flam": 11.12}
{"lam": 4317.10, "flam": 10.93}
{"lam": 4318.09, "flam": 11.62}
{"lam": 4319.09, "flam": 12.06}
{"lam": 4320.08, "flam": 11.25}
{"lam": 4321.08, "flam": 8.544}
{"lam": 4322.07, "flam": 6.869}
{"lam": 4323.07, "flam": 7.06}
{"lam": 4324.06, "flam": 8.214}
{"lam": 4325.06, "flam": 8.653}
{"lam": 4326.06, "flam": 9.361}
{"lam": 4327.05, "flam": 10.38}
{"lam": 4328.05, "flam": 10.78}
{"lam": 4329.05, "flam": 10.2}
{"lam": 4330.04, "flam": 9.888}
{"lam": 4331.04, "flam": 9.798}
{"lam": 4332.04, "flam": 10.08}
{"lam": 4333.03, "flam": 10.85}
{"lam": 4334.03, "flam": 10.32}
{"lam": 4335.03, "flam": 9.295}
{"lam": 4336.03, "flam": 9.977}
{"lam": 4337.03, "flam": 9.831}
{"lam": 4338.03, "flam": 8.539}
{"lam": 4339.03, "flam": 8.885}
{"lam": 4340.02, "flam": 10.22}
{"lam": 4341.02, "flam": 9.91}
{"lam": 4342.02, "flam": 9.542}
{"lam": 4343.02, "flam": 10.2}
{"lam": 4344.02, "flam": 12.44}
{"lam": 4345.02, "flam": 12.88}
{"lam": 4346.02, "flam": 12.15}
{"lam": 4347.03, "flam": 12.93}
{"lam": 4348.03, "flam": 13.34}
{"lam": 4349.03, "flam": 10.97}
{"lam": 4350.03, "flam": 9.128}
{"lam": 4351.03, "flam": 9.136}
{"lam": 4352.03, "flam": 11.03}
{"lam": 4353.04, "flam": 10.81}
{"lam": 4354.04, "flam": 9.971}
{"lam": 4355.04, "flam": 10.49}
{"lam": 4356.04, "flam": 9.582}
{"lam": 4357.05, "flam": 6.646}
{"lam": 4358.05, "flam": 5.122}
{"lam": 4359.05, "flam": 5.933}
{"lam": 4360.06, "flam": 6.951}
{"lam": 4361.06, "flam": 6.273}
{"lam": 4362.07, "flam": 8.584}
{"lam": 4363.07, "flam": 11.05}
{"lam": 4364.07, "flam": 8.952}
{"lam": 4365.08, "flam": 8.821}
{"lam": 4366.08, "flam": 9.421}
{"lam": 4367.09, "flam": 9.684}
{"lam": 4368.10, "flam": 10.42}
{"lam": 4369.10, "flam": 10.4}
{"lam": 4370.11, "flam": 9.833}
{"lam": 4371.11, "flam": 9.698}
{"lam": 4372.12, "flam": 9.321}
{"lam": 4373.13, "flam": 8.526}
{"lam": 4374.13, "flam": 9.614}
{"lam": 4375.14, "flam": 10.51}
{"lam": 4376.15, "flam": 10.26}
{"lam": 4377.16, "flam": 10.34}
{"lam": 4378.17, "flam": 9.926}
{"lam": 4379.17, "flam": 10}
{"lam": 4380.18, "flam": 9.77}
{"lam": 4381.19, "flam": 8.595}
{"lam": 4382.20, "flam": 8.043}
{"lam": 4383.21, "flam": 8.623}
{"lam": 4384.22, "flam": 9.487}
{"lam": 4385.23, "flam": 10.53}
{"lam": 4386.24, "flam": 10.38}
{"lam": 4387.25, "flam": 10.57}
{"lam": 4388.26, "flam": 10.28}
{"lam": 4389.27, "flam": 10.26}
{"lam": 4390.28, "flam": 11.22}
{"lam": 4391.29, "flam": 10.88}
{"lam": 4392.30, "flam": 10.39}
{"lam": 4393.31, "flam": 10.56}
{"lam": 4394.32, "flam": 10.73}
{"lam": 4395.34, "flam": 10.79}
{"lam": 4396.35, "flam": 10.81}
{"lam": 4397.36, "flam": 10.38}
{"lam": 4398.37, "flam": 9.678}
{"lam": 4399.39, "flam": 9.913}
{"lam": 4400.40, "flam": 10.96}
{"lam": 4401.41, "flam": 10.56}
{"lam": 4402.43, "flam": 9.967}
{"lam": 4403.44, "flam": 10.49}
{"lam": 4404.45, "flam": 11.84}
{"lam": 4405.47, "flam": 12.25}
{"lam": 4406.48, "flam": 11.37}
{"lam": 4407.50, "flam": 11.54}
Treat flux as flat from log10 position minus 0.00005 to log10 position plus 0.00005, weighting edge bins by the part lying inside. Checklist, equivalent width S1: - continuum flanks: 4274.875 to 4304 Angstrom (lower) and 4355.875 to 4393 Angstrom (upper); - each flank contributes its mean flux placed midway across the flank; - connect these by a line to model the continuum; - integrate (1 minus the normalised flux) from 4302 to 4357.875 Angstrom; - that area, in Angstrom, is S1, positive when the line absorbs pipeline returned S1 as -3.1 Angstrom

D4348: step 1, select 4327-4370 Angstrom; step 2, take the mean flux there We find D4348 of 9.8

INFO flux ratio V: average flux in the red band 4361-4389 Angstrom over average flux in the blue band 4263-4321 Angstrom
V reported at 1.09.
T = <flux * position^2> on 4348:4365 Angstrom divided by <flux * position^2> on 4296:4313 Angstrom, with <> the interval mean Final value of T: 1.33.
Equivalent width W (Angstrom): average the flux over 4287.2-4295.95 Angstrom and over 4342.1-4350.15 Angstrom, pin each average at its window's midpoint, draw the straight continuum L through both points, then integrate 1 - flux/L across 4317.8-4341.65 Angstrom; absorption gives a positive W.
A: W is 2.6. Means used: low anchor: 8.73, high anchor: 11.8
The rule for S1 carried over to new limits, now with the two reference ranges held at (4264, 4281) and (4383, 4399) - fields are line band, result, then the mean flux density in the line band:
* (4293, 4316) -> 5.6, 7.46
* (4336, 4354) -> -1.0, 10.7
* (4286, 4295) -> 0.9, 8.81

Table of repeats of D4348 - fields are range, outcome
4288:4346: 8.93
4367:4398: 10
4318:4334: 9.69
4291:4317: 7.76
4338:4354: 10.8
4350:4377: 9.13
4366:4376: 9.77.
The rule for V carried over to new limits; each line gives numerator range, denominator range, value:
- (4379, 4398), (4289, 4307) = 1.35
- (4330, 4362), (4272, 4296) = 1.05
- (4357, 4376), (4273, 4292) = 0.92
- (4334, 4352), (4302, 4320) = 1.25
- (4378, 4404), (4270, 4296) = 1.10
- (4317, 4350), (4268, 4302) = 1.16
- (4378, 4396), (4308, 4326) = 1.10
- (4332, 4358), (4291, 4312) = 1.43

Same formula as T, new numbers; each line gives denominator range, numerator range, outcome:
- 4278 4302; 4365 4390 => 1.20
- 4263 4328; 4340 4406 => 1.18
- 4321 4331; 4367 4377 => 1.11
